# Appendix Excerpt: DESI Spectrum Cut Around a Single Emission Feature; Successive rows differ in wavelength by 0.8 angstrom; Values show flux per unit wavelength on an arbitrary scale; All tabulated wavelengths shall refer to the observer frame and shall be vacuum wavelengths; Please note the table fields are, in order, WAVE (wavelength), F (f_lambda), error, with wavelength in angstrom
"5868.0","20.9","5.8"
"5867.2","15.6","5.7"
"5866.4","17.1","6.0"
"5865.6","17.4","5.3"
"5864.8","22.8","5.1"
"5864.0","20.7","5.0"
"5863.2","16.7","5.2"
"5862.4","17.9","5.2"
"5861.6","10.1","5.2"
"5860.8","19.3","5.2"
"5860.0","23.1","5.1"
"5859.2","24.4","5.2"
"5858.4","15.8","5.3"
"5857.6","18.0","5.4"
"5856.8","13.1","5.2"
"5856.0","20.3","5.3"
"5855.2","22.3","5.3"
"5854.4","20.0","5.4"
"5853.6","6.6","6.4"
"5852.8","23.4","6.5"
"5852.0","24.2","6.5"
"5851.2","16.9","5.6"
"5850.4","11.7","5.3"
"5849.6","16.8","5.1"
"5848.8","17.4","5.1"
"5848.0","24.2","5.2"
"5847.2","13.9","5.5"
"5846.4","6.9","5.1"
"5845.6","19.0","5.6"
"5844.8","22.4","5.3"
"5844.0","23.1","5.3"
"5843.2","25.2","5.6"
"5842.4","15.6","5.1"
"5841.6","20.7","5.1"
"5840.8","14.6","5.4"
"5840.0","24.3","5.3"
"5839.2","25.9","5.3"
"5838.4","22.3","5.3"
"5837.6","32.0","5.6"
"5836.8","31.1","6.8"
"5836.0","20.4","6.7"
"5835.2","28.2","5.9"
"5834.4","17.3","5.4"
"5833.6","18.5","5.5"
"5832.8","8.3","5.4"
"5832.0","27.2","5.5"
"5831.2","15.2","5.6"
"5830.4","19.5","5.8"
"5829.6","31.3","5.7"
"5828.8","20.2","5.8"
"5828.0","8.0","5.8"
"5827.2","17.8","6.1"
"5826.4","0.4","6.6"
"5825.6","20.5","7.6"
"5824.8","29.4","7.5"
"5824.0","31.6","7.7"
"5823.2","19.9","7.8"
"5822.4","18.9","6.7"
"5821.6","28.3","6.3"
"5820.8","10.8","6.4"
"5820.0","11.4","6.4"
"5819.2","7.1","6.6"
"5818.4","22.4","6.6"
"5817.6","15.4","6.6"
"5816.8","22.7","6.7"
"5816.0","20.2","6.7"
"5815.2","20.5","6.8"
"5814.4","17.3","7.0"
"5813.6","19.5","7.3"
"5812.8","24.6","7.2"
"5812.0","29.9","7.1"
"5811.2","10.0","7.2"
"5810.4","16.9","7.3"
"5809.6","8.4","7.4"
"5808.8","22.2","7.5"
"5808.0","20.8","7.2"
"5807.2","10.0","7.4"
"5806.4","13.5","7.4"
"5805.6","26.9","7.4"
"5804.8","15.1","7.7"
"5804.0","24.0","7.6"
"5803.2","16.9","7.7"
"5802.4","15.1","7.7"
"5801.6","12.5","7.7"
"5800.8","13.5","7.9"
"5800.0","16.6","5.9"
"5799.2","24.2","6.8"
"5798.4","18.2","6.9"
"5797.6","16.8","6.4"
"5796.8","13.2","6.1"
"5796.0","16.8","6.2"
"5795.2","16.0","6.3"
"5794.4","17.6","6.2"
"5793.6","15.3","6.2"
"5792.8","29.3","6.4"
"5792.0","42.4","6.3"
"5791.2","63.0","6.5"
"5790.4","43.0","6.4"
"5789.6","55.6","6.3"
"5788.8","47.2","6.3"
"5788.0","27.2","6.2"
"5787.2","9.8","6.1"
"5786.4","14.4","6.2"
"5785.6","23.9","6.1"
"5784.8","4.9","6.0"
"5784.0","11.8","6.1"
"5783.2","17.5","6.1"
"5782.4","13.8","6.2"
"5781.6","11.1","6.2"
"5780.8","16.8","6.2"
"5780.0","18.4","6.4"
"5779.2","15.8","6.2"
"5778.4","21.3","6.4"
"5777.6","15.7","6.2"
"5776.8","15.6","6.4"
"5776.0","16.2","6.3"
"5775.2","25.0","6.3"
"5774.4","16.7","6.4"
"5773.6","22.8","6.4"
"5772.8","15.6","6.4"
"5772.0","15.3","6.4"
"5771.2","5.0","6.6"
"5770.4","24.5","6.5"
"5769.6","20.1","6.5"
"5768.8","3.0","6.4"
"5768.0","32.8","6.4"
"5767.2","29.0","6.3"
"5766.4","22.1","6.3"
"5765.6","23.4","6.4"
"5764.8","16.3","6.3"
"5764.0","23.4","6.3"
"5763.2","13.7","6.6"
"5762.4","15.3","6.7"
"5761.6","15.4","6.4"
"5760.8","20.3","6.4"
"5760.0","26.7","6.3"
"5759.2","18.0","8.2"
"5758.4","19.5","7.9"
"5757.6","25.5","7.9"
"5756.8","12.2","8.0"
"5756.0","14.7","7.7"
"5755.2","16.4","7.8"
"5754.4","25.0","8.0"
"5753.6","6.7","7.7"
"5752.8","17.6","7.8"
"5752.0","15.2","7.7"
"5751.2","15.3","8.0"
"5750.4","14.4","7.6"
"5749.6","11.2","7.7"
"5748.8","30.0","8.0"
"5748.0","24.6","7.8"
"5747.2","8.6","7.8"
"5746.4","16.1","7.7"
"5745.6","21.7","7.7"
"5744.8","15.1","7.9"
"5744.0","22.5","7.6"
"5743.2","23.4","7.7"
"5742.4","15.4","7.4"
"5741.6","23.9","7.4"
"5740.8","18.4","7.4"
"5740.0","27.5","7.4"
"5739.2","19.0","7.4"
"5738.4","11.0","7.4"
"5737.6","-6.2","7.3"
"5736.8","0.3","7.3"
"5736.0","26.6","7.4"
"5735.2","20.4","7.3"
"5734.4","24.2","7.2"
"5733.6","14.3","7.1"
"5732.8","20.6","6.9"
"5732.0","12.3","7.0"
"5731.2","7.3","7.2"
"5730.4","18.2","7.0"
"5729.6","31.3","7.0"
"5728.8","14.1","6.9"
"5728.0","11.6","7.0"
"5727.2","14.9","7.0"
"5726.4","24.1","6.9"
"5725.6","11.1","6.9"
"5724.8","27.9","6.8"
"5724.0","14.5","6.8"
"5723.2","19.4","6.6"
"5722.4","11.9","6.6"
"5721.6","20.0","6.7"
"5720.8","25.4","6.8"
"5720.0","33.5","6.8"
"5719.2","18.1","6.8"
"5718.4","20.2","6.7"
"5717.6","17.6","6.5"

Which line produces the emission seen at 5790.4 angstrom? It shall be H-gamma 4340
